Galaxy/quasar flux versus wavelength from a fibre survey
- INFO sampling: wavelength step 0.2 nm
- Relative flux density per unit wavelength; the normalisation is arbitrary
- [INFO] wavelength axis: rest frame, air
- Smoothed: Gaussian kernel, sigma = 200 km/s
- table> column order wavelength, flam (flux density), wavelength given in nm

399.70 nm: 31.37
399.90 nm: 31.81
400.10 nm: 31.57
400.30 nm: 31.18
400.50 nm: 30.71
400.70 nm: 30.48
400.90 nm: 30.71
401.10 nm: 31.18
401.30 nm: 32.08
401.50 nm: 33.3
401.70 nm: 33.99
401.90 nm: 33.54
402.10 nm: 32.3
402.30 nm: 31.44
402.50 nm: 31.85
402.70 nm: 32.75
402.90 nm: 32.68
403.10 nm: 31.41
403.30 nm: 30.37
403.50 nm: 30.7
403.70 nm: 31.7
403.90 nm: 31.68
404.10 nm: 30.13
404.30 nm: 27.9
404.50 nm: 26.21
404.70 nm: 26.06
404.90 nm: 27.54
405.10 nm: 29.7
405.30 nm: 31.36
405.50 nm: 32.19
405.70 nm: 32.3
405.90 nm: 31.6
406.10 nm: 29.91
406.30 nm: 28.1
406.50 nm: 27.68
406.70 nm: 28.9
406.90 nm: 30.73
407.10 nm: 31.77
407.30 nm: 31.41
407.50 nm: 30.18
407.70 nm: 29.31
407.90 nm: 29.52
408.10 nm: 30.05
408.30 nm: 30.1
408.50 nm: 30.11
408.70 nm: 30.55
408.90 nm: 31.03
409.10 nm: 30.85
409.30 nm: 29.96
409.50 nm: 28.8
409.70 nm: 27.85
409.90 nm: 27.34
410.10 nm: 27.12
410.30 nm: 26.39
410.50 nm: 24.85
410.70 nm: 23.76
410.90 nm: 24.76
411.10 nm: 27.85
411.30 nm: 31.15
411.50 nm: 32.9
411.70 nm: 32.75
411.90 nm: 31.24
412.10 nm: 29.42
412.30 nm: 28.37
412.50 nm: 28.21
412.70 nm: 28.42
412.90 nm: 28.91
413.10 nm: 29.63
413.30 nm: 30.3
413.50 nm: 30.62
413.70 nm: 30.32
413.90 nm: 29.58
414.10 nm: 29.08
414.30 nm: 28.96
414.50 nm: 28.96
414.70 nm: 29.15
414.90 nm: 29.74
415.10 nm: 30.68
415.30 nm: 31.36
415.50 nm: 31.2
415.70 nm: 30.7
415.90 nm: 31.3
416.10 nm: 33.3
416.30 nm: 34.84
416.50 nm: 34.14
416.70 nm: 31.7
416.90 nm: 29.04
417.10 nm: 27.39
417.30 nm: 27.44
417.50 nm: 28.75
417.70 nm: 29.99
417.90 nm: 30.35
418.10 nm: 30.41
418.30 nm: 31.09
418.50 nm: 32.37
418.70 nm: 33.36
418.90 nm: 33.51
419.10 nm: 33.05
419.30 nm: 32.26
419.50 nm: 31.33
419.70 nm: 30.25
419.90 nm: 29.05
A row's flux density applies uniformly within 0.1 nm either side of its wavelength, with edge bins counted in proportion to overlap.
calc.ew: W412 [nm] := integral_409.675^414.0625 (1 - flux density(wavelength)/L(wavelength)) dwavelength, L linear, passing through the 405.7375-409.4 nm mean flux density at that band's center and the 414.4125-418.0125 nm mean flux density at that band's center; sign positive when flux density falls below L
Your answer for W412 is 0.23 nm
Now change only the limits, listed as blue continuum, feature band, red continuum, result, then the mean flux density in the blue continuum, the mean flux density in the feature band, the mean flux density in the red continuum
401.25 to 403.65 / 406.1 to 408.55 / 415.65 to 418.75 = 0.152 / 32.2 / 29.8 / 31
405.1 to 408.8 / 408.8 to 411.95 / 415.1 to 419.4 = 0.207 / 30.3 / 28.6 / 31.3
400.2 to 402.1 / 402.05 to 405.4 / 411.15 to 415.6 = 0.130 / 31.9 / 30.3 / 30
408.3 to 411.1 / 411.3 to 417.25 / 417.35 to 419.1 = -0.135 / 28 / 30.4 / 31.2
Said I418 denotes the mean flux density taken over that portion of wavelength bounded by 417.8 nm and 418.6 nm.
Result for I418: 31.1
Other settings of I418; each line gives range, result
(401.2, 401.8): 33.1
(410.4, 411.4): 26.5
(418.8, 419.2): 33.3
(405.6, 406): 31.9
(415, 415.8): 31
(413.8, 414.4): 29.2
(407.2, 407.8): 30.3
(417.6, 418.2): 30.2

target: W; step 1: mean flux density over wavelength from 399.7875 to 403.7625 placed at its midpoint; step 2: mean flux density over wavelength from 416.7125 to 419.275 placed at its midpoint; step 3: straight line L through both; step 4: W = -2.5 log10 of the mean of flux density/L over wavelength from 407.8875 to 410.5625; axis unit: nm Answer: 0.08 mag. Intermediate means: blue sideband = 31.8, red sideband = 30.7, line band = 28.9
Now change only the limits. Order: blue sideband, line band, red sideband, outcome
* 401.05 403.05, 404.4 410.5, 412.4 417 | 0.08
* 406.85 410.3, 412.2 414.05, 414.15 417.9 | 0.03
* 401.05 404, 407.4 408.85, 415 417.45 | 0.06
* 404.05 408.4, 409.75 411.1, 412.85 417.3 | 0.16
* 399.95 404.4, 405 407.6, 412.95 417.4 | 0.03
